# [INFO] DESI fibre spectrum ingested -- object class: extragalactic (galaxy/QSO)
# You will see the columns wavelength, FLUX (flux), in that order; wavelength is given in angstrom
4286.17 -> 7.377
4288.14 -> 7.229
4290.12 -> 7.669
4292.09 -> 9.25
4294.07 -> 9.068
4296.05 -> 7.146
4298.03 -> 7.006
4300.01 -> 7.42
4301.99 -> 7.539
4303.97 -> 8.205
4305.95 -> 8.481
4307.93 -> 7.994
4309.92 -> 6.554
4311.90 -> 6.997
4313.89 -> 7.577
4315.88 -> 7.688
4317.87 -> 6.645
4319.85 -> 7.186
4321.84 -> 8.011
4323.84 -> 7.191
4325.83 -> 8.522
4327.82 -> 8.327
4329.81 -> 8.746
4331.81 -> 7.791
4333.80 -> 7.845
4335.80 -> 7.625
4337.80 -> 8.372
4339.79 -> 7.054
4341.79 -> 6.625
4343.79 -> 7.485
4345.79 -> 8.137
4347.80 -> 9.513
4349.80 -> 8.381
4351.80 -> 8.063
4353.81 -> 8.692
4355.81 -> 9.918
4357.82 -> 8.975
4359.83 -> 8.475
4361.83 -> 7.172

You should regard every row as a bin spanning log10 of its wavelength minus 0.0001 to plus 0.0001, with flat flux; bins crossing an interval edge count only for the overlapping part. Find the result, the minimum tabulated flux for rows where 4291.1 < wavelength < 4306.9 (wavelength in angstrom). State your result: 7.006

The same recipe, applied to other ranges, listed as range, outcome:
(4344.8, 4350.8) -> 8.137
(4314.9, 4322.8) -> 6.645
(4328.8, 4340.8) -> 7.054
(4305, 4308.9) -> 7.994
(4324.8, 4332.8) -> 7.791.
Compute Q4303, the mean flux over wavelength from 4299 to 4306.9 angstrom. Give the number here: 7.91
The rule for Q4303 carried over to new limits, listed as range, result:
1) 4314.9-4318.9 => 7.18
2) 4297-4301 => 7.21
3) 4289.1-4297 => 8.28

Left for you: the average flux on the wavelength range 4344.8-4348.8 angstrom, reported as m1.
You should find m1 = 8.81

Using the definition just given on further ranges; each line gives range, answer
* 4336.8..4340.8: 7.72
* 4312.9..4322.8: 7.42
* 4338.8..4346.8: 7.32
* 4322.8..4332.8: 8.11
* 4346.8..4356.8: 8.92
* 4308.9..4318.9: 7.09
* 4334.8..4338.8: 8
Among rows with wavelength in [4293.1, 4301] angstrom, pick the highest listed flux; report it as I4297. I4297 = 9.068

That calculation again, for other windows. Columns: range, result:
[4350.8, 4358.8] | 9.918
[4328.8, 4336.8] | 8.746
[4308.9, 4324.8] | 8.011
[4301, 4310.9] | 8.481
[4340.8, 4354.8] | 9.513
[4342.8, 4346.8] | 8.137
